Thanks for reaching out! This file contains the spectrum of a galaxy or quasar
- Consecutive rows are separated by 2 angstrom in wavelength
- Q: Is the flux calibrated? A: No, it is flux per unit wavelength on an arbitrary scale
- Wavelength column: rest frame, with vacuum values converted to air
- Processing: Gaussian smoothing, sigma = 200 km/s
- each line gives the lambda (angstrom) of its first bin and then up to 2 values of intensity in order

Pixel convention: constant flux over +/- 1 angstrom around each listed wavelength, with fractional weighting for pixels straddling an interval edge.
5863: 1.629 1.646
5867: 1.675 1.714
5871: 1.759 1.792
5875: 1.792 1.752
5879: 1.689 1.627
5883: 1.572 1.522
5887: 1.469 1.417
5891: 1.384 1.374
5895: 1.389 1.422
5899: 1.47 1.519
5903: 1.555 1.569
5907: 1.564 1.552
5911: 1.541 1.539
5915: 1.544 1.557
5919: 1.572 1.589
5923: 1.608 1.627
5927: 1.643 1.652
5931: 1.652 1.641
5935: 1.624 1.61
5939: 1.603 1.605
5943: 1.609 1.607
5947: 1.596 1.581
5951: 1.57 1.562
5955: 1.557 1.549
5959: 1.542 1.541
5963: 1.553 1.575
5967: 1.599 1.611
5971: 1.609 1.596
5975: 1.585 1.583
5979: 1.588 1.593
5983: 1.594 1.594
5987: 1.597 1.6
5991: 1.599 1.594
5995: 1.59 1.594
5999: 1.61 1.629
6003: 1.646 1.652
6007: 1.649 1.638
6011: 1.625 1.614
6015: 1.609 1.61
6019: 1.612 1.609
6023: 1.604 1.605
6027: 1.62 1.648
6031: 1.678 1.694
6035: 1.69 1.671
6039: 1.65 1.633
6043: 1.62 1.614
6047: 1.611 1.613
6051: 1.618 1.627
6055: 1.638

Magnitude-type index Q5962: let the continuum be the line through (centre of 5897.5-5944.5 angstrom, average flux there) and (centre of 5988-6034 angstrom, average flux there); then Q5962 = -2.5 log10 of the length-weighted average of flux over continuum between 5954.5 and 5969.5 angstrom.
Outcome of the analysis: 0.025 mag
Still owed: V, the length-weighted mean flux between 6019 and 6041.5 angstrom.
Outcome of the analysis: 1.64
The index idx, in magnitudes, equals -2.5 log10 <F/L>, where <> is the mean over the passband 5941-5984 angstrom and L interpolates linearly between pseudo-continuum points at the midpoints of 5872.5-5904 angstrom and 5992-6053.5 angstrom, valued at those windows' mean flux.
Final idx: 0.006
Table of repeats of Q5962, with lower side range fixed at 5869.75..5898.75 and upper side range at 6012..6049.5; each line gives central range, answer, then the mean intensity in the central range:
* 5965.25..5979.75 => 0.008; 1.59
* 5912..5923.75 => 0.010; 1.57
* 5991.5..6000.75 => 0.012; 1.6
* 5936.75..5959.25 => 0.008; 1.58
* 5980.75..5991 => 0.011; 1.6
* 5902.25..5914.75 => 0.018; 1.55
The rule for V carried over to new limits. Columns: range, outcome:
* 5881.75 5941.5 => 1.55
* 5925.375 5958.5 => 1.6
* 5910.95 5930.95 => 1.59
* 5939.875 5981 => 1.58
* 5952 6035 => 1.6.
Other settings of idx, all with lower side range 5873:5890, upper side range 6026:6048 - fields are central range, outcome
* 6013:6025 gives 0.02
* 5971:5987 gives 0.03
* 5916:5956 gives 0.02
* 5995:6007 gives 0.01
